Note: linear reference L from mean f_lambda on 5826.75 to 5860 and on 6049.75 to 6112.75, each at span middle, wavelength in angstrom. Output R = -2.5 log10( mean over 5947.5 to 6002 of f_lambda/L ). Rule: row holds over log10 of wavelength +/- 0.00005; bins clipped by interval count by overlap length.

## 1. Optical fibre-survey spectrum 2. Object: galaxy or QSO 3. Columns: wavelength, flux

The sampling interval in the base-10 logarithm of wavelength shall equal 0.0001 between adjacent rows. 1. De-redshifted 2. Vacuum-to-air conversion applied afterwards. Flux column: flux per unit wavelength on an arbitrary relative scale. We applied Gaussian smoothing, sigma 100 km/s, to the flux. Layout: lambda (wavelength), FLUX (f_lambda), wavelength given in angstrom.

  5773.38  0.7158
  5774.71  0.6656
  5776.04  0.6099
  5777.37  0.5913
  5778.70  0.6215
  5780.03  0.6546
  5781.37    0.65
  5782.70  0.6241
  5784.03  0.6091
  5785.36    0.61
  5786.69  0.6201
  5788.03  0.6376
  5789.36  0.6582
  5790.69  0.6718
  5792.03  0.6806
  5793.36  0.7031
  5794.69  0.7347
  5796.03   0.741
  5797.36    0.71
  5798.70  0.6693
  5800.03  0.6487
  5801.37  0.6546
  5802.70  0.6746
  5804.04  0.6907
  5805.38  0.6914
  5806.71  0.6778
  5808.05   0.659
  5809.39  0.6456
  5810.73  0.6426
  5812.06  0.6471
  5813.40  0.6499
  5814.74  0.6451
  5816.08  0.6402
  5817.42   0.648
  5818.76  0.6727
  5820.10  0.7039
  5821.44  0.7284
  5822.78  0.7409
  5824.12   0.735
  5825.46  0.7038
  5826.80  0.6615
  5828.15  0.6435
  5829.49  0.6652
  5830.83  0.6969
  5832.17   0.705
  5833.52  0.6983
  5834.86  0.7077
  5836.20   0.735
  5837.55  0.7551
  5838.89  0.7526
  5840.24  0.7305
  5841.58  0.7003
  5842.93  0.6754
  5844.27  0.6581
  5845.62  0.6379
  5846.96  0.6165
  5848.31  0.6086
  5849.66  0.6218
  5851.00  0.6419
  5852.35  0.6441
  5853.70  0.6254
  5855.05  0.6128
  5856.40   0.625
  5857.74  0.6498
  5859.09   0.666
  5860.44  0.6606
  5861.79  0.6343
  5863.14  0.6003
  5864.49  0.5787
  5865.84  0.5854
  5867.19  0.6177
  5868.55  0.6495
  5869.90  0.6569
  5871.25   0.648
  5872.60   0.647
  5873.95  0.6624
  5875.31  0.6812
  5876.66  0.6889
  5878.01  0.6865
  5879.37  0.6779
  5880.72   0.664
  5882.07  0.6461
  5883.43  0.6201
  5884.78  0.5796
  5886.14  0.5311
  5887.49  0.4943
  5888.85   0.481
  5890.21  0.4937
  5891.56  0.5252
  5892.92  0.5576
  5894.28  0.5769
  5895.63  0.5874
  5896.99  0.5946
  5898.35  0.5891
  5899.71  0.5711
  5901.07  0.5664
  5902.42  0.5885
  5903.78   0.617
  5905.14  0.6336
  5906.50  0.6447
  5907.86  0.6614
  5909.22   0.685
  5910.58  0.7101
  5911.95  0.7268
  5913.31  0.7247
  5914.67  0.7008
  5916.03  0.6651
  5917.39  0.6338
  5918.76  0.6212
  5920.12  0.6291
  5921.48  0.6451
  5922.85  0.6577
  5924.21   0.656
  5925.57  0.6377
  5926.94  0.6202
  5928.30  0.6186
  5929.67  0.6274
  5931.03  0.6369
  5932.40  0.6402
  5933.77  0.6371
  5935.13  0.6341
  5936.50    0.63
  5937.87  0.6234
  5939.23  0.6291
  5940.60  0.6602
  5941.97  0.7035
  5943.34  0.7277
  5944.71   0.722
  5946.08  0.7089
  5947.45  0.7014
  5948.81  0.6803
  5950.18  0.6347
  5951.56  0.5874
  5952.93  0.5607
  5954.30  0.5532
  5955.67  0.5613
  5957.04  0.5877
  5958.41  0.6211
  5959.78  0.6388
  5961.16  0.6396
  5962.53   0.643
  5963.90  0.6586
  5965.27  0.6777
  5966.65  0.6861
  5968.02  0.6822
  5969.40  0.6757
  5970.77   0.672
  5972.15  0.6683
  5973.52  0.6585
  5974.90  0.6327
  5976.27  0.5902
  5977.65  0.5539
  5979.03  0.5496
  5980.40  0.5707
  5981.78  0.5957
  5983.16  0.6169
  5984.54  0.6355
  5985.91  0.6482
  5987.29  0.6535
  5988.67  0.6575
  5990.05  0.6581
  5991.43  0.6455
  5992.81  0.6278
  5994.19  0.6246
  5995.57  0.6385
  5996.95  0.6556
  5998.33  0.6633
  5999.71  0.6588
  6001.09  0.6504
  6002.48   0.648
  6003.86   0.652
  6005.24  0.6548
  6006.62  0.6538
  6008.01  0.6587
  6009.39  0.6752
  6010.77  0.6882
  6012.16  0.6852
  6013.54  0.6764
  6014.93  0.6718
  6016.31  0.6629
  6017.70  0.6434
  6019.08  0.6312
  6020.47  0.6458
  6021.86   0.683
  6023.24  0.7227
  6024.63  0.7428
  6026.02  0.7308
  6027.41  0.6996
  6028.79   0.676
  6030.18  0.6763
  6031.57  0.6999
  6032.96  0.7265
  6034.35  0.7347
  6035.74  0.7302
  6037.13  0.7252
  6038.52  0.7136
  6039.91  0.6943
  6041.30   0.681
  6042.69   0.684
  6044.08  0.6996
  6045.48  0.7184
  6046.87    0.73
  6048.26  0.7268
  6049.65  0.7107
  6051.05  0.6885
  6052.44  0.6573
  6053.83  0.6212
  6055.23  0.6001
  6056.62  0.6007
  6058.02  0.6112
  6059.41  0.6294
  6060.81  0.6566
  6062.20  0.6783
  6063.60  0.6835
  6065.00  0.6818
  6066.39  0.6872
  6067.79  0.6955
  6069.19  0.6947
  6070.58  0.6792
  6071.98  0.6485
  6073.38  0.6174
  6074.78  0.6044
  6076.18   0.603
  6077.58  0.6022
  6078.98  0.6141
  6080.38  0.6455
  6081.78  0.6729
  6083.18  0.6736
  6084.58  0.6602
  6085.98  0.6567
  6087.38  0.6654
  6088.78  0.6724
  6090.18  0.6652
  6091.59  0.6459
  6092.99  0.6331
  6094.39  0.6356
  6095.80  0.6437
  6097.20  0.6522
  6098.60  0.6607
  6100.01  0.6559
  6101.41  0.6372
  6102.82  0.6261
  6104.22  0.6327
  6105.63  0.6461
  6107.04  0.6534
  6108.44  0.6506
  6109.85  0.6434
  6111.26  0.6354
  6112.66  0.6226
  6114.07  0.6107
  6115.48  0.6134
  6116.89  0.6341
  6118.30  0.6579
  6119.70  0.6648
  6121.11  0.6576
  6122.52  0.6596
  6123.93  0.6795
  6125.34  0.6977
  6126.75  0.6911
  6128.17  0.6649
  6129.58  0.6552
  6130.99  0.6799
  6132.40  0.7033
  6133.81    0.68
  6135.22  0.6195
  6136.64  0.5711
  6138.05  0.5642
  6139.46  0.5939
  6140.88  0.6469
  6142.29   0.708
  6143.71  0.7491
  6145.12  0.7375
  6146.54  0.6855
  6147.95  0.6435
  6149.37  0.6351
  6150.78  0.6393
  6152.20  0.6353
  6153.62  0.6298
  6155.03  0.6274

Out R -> 0.04 mag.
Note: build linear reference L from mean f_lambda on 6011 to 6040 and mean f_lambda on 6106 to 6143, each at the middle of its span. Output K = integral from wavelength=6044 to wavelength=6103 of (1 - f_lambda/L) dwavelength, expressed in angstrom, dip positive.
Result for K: 1.3 angstrom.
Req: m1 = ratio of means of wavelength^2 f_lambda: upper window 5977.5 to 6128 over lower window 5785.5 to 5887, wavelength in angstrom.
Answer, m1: 1.1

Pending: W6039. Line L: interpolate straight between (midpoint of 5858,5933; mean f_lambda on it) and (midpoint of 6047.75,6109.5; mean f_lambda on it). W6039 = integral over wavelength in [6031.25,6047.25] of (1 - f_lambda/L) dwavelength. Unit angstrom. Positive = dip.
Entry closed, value -1.6 angstrom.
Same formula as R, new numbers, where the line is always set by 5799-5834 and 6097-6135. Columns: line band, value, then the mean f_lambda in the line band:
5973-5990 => 0.08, 0.615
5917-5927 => 0.05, 0.639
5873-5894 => 0.12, 0.599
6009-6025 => -0.02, 0.676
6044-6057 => -0.03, 0.676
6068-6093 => 0.01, 0.649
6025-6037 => -0.08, 0.711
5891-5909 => 0.13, 0.596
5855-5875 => 0.06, 0.634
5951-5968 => 0.07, 0.621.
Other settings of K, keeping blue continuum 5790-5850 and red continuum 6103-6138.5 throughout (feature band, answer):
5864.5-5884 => 0.7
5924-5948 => 0.5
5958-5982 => 1.1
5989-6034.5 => -0.7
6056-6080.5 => 0.3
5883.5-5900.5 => 3.1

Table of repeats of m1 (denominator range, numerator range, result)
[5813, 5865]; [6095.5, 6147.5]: 1.07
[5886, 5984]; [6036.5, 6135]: 1.10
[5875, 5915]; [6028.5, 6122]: 1.14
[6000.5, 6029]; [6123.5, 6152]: 1.02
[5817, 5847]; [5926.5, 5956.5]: 0.95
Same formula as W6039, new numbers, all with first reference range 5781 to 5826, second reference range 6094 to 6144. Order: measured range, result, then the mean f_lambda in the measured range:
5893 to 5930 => 1.57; 0.636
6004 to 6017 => -0.24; 0.669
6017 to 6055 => -2.31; 0.695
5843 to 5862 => 0.87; 0.637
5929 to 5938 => 0.39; 0.633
